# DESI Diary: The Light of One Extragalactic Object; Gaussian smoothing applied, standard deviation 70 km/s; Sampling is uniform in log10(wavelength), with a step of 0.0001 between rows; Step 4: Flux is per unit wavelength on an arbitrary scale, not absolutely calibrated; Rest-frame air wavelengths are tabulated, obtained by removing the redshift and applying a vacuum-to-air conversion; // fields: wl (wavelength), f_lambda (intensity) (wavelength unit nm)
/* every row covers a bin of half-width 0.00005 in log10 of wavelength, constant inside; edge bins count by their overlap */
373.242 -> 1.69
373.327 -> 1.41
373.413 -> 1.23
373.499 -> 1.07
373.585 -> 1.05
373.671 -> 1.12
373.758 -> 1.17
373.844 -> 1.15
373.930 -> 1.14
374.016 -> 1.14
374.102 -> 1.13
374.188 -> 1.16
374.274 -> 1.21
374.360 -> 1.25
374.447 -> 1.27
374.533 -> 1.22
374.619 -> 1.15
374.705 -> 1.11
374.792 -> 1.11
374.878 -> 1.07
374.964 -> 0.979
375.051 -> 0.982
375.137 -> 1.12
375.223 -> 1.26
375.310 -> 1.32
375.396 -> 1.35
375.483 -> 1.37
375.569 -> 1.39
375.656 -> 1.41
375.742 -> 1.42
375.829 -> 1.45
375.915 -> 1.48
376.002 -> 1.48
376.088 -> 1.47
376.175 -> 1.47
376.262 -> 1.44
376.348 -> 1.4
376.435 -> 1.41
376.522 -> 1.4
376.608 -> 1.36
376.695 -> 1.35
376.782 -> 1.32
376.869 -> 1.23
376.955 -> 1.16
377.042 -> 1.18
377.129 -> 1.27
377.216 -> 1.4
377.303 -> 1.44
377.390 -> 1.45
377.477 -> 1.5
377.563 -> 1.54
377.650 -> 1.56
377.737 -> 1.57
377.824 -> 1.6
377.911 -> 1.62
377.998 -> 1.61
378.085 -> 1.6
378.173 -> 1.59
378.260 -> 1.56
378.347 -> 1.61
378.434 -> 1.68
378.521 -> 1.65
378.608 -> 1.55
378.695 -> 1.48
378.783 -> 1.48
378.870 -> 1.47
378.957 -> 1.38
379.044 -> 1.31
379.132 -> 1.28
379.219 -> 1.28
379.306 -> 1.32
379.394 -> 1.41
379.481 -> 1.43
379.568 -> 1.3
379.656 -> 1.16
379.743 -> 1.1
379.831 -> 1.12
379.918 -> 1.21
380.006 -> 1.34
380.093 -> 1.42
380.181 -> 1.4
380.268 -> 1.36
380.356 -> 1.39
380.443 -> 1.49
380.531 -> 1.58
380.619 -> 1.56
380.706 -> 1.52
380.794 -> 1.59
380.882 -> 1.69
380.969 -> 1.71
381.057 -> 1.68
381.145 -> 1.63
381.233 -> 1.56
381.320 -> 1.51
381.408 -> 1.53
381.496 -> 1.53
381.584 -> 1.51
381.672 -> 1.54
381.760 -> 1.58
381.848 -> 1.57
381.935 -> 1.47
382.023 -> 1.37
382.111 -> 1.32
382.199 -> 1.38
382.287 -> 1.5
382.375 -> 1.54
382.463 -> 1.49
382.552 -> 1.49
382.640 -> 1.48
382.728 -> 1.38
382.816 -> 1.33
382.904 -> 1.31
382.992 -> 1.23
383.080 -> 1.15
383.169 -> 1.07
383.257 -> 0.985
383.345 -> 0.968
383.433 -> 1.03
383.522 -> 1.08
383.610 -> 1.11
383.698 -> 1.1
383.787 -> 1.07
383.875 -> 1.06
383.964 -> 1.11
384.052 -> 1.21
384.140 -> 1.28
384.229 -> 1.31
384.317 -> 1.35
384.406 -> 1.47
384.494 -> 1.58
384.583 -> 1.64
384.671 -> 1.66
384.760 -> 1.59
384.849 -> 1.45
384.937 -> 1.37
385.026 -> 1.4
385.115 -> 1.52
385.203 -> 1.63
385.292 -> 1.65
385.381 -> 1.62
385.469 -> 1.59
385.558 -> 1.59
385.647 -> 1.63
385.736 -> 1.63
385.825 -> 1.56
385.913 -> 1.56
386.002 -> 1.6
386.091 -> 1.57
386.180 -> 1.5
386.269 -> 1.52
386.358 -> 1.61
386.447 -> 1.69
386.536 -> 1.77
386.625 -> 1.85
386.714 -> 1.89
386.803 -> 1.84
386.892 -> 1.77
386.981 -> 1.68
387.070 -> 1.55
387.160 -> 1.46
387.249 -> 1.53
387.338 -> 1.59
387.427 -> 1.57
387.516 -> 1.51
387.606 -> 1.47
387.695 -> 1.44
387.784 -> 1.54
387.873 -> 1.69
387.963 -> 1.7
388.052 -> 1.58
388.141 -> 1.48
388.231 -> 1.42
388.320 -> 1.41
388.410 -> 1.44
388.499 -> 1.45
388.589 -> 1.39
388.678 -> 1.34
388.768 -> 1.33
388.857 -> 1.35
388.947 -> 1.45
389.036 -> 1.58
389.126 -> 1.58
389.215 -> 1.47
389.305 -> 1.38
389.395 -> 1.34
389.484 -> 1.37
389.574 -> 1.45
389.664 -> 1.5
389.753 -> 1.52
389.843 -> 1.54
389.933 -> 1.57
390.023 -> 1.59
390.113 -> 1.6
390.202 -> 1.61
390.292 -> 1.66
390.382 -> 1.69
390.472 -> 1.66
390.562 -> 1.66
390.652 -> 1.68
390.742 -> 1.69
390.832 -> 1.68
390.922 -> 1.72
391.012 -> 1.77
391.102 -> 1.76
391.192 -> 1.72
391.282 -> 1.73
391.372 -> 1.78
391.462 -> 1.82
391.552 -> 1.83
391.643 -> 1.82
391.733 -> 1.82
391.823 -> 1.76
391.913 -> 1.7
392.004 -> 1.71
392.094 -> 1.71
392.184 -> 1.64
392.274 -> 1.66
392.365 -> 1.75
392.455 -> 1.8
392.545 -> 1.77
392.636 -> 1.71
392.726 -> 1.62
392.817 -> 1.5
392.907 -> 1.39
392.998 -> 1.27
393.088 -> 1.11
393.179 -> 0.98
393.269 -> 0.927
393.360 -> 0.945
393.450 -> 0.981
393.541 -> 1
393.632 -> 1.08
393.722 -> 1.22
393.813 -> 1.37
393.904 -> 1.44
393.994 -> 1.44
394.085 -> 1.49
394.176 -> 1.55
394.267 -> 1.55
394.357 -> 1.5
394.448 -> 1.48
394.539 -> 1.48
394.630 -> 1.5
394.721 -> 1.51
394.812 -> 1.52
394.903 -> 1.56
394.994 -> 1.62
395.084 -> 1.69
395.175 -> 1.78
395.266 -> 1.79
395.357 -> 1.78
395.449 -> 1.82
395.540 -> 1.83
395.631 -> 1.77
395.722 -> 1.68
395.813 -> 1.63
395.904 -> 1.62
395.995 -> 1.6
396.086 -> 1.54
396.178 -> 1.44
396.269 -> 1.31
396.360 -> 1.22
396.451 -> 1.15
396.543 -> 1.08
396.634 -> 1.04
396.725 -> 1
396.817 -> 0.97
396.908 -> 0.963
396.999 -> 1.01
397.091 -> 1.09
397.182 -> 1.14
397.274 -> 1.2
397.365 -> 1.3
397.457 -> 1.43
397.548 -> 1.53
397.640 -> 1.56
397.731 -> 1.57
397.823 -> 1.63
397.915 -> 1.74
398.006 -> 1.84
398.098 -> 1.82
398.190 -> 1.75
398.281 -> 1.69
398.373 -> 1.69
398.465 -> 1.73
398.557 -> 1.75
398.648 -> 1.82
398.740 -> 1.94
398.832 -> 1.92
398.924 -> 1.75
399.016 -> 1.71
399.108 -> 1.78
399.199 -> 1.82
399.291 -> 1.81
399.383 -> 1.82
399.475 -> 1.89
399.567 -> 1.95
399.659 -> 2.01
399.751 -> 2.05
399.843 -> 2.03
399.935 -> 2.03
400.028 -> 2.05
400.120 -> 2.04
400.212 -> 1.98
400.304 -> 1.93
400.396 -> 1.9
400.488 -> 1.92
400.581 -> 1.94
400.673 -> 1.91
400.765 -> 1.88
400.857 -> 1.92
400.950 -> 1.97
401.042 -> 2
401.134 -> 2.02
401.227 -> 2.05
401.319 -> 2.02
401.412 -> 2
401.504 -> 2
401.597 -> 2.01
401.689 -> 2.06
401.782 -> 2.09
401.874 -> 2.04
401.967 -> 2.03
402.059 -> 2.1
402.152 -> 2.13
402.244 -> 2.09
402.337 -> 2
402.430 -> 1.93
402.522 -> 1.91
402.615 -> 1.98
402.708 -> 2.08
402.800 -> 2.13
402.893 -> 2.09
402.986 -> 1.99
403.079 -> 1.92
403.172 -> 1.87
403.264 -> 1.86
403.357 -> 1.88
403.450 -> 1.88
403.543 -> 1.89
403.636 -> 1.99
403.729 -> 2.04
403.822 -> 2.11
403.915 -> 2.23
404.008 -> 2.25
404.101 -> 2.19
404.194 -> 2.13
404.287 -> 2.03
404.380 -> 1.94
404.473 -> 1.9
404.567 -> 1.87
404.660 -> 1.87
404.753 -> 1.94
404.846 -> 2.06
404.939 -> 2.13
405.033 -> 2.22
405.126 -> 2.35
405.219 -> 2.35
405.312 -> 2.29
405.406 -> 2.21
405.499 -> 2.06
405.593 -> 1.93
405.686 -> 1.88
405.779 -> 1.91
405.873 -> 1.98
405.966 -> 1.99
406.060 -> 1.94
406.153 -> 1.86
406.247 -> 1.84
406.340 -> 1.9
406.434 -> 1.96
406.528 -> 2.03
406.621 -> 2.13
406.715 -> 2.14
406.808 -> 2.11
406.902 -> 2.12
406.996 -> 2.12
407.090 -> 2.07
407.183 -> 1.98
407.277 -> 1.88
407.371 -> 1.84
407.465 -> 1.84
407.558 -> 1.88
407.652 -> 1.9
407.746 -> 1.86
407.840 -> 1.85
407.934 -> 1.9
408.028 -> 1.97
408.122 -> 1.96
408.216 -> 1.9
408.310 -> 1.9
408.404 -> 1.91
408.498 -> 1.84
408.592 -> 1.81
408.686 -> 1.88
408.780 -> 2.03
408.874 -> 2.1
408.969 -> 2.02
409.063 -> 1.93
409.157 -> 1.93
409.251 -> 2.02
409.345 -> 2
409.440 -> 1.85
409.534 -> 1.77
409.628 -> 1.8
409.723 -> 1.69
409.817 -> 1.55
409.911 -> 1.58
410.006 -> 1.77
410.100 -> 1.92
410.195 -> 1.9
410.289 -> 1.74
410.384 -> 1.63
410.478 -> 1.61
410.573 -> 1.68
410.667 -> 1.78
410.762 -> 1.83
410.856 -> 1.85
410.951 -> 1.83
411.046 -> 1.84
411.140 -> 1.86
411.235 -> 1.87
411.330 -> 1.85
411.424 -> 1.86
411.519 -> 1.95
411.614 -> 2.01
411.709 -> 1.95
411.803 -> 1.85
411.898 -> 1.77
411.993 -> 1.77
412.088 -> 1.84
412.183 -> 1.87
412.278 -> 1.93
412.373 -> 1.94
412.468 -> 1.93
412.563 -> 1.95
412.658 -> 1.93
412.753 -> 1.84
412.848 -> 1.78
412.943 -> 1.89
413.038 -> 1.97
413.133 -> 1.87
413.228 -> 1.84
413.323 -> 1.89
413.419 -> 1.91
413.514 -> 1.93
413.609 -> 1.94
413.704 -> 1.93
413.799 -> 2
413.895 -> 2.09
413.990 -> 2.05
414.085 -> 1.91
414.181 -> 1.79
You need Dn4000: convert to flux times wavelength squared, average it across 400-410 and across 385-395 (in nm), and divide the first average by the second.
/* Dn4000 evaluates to 1.4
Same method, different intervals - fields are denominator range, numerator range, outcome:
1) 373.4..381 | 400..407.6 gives 1.70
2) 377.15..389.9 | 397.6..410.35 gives 1.47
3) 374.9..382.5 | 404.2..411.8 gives 1.56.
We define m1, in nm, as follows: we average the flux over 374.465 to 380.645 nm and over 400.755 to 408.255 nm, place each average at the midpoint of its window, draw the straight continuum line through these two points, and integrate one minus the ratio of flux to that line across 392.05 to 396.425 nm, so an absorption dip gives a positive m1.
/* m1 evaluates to 0.69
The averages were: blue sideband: 1.38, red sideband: 2.01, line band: 1.49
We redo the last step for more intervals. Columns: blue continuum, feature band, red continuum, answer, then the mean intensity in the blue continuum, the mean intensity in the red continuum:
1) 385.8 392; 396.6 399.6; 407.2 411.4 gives 0.257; 1.6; 1.85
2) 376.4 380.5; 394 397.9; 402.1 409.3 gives 0.728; 1.41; 2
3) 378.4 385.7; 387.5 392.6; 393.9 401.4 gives -0.204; 1.41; 1.66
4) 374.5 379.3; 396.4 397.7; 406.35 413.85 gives 0.394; 1.39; 1.89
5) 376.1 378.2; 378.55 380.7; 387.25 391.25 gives 0.126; 1.44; 1.54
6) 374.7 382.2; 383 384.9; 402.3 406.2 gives 0.366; 1.42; 2.03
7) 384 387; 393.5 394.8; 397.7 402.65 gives 0.272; 1.57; 1.92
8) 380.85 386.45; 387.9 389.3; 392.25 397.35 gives -0.043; 1.43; 1.41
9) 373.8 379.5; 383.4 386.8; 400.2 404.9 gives 0.211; 1.36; 2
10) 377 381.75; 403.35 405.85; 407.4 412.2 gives -0.380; 1.47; 1.85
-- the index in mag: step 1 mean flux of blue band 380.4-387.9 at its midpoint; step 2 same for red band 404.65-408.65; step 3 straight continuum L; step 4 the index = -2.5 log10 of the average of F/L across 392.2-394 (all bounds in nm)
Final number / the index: 0.24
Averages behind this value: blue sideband 1.48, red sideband 1.99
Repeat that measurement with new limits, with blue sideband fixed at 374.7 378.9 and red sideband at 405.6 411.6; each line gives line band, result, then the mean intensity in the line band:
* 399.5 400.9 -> -0.120 mag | 1.97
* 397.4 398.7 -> 0.032 mag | 1.68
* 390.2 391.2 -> -0.050 mag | 1.69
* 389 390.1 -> 0.076 mag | 1.49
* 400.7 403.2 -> -0.127 mag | 2.01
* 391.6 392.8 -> -0.053 mag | 1.72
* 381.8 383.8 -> 0.167 mag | 1.28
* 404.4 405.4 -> -0.145 mag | 2.1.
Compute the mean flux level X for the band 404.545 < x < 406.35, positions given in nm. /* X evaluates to 2.03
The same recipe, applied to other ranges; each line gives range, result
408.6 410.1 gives 1.86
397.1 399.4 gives 1.66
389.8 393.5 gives 1.59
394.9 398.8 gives 1.52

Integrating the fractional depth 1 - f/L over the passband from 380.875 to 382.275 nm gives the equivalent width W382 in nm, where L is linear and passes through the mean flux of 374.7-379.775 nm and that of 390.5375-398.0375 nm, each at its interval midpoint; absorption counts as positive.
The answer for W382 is -0.11 nm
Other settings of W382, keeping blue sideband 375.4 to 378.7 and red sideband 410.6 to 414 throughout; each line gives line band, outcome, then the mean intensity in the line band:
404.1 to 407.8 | -0.41 nm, 2.01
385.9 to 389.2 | 0.06 nm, 1.56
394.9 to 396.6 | 0.12 nm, 1.57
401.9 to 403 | -0.17 nm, 2.04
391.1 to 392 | -0.07 nm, 1.77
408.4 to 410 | -0.01 nm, 1.86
